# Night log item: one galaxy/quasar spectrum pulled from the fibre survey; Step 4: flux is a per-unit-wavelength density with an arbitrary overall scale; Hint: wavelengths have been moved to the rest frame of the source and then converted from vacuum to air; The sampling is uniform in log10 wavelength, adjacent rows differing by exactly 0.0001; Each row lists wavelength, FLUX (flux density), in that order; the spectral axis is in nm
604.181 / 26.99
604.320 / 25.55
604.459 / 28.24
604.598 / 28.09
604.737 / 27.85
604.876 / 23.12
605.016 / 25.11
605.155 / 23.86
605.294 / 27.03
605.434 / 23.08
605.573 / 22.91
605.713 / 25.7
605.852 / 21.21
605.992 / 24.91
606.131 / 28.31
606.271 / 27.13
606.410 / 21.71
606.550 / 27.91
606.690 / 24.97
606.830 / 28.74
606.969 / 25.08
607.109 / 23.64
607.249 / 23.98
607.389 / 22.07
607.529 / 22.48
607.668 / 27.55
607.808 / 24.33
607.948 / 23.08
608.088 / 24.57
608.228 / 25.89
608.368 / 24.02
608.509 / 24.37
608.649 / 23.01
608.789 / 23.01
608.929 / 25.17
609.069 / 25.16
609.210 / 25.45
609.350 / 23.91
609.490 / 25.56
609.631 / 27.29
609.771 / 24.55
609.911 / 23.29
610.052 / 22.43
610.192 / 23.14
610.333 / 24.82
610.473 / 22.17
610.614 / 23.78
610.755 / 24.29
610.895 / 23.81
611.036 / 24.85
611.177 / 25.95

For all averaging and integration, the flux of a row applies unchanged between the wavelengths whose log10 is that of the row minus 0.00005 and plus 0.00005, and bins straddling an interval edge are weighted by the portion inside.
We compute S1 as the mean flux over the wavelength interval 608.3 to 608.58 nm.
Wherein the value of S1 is 24.1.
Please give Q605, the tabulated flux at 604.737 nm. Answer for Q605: 27.85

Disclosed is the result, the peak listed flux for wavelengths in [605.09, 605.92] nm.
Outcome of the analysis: 27.03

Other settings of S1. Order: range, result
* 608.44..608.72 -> 23.7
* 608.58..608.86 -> 23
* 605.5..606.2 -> 24.6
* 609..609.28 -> 25.3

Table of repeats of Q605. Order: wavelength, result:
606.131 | 28.31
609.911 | 23.29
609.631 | 27.29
